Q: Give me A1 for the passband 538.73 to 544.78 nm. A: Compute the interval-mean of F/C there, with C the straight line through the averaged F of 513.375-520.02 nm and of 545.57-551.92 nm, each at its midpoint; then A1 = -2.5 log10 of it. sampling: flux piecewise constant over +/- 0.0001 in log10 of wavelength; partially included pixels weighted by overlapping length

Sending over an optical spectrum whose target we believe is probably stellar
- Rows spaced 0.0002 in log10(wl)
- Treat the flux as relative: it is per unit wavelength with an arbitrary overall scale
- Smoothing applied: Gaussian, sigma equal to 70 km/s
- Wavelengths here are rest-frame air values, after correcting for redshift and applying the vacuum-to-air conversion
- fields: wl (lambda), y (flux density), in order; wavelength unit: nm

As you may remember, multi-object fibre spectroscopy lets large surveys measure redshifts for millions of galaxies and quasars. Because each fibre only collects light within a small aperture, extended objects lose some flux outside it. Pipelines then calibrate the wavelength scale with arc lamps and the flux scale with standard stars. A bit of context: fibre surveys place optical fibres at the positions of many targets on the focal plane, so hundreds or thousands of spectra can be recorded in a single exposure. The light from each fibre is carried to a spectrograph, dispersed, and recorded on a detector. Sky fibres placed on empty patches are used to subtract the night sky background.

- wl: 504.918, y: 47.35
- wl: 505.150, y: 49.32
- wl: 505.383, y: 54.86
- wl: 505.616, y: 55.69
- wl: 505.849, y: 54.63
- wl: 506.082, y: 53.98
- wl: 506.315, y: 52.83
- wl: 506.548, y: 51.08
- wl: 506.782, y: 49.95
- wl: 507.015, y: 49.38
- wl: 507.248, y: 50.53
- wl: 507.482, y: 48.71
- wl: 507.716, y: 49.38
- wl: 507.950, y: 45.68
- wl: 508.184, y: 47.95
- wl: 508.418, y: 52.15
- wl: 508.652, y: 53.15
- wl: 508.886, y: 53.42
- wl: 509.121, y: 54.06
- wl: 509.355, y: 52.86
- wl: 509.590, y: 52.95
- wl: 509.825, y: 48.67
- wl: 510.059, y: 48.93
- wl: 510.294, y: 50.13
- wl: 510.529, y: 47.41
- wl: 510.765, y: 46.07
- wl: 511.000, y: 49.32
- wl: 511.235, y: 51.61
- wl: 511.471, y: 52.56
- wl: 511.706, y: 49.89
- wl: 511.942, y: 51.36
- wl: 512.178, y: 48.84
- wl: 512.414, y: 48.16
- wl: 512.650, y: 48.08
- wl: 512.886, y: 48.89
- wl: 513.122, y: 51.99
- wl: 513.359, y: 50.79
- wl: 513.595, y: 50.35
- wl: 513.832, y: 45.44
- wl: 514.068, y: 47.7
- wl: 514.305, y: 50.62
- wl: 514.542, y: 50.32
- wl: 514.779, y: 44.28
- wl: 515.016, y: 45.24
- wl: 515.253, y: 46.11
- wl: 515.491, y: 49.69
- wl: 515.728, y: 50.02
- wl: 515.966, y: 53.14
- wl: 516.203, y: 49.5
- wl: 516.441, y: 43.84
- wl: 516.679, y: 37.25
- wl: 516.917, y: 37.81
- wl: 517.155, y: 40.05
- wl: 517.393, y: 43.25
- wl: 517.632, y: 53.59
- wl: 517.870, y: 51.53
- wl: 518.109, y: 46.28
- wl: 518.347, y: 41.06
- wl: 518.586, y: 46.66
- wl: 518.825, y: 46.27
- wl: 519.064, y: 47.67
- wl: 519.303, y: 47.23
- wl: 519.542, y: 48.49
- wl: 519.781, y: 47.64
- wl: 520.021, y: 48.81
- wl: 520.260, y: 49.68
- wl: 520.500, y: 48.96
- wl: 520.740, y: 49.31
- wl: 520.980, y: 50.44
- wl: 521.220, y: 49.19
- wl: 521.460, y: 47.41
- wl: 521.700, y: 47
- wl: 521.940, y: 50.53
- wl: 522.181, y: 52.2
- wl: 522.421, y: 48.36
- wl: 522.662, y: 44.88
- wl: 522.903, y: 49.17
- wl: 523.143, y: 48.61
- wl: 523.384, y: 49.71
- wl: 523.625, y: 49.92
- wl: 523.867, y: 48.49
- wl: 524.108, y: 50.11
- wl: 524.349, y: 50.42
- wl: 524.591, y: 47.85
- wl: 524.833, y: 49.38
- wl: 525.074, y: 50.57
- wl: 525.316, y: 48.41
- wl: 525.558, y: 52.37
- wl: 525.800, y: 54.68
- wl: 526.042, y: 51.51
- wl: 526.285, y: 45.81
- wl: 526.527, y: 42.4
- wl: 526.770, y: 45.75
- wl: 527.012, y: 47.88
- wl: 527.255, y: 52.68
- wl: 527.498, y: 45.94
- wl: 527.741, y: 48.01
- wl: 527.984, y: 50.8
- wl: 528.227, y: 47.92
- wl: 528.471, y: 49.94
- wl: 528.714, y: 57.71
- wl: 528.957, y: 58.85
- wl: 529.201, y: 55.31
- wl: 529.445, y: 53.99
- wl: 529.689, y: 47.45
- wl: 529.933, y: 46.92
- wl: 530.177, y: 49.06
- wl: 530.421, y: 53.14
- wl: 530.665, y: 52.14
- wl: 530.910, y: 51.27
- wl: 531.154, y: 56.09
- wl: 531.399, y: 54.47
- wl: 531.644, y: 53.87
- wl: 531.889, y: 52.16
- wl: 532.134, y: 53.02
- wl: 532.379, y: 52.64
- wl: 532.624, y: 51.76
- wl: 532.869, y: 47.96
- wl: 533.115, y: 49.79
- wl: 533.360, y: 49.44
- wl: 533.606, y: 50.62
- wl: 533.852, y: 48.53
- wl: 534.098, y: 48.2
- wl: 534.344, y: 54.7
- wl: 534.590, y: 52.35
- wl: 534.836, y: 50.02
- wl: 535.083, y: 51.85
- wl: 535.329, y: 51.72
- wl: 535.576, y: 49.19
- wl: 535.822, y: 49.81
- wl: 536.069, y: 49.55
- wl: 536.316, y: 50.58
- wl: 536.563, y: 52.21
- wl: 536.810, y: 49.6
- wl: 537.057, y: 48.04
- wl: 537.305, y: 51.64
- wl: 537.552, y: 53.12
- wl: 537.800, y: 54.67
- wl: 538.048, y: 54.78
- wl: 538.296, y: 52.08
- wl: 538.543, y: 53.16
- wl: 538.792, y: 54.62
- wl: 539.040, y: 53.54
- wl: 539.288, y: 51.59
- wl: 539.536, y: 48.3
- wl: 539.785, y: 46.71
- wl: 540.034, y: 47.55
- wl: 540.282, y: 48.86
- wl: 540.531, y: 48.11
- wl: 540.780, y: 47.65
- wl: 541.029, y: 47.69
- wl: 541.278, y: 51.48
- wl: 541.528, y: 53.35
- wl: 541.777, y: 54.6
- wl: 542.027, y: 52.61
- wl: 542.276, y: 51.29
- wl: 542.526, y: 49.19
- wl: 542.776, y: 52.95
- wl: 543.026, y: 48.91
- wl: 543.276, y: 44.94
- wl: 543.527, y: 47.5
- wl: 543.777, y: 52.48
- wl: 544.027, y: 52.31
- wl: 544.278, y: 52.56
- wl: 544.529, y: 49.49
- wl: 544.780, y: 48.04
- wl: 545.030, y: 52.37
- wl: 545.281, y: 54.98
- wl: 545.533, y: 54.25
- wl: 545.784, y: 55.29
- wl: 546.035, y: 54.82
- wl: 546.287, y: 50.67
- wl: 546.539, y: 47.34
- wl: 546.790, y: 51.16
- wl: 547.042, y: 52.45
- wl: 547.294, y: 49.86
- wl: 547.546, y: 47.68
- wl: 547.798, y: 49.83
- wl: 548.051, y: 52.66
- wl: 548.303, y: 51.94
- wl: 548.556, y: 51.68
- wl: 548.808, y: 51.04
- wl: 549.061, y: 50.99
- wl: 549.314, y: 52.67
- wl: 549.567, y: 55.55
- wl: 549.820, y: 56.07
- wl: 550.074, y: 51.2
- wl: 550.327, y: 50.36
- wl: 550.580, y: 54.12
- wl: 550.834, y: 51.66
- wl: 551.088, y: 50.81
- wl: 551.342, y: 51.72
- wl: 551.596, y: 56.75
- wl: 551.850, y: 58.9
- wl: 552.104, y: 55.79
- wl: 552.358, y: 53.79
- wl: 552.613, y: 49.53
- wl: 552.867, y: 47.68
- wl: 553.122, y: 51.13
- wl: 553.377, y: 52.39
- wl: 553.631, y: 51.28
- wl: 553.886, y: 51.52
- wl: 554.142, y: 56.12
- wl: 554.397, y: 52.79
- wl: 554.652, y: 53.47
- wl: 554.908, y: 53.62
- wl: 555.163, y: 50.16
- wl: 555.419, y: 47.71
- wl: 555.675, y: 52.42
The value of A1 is 0.02 mag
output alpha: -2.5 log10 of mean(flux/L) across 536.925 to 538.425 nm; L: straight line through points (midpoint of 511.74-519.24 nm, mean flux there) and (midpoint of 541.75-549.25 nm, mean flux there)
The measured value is -0.05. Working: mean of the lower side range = 47.3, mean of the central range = 52.4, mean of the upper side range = 51.2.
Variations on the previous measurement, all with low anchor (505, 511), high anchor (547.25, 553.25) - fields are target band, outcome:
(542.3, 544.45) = 0.04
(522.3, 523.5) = 0.07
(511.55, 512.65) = 0.03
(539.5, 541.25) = 0.09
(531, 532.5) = -0.04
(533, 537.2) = 0.03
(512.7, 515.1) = 0.05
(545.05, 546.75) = -0.01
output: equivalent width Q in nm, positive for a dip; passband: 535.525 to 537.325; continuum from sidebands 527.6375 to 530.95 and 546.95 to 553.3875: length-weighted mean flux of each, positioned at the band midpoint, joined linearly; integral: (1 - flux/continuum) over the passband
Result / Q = 0.06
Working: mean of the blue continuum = 51.6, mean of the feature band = 50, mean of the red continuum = 52.2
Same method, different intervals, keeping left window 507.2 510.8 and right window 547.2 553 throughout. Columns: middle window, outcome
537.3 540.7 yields 0.029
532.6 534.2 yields 0.065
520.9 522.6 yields 0.058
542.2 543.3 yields 0.045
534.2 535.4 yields -0.013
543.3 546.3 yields 0.008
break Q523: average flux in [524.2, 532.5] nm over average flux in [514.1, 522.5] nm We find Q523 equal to 1.1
